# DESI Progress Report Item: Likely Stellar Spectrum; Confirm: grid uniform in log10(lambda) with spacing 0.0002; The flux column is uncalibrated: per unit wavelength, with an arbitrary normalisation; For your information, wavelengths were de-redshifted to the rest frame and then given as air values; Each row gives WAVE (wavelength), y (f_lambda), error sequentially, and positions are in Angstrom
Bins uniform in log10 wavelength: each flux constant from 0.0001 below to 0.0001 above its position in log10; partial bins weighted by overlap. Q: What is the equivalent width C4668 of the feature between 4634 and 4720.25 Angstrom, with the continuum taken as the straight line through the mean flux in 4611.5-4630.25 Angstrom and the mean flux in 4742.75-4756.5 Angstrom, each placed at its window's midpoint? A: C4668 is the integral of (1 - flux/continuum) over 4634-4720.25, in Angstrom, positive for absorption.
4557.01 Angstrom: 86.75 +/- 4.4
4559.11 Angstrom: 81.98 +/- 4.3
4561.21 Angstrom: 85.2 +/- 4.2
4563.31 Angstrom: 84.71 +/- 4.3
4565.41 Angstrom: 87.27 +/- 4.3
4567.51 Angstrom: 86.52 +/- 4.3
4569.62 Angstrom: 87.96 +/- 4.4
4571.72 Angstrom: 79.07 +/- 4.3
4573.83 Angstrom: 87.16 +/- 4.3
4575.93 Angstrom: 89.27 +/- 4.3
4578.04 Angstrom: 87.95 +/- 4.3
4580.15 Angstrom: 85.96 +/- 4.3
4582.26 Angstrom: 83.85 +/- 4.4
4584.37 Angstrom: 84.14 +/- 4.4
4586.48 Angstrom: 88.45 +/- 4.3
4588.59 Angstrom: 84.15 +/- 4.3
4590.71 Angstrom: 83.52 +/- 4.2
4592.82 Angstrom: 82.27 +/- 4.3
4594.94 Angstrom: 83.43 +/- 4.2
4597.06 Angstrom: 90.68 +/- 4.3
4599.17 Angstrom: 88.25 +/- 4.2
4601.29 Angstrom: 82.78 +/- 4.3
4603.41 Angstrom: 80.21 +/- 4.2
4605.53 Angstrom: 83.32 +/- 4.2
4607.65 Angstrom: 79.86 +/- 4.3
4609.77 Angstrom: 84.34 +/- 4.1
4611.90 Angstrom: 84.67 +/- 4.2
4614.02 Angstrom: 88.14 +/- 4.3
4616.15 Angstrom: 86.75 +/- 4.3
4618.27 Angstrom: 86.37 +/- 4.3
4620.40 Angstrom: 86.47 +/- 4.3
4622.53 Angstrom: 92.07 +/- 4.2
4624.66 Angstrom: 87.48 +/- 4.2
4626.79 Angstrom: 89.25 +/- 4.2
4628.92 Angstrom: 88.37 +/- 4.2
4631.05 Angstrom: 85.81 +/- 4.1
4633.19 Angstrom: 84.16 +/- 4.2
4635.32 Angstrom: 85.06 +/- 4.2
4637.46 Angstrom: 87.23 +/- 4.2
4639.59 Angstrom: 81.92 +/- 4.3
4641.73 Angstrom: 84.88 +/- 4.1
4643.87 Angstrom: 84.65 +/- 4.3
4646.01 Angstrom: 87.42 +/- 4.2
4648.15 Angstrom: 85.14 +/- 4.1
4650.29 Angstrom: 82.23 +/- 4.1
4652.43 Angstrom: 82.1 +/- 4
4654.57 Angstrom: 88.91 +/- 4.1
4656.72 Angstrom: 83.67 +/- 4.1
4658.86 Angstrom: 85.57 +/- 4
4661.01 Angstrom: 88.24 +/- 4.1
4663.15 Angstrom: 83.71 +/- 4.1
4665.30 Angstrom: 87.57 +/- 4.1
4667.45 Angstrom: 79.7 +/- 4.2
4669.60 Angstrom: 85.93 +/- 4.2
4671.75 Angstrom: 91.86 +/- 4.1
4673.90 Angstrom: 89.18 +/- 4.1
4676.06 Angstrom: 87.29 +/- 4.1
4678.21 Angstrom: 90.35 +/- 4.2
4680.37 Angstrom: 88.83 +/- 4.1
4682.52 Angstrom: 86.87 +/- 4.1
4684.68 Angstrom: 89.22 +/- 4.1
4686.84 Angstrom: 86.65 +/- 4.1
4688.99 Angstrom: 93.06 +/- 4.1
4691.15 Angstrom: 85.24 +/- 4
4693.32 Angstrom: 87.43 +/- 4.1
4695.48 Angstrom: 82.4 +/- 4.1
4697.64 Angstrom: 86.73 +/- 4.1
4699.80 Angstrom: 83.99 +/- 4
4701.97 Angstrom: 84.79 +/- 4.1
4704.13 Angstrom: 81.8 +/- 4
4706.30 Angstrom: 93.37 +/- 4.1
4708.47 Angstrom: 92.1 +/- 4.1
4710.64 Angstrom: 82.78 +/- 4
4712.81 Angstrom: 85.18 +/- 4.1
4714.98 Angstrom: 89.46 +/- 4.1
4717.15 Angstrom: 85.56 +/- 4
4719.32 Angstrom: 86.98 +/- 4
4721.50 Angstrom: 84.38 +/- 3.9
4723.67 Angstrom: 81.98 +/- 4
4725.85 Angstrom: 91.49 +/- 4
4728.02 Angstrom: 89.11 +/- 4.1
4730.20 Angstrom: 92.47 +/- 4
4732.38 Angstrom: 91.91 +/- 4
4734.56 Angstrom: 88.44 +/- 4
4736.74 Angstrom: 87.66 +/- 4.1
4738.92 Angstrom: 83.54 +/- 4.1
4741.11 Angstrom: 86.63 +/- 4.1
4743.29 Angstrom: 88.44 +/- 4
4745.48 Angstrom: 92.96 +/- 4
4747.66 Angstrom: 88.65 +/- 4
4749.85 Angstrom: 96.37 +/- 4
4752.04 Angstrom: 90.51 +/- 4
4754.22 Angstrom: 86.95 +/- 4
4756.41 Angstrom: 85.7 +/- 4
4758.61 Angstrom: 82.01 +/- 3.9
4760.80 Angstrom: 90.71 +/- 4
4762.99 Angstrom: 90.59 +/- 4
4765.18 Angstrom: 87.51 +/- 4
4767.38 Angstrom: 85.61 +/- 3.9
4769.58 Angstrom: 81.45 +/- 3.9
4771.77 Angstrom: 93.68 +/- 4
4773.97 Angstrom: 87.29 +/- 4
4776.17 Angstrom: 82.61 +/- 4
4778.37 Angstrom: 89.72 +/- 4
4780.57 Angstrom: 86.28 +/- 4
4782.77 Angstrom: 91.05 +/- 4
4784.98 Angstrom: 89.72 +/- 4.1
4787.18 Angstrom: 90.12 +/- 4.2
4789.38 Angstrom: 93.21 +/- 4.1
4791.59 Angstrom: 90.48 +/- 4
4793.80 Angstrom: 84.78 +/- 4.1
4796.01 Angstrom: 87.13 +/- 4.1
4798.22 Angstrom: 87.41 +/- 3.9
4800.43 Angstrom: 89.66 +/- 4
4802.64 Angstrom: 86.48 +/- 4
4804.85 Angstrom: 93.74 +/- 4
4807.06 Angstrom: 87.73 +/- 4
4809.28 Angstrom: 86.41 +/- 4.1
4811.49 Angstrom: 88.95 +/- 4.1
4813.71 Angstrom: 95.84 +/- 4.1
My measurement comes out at 2.5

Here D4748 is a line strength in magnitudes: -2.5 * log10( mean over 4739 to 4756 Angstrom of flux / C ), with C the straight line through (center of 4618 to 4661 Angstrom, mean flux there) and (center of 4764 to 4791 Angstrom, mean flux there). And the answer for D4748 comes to -0.02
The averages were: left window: 86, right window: 88.2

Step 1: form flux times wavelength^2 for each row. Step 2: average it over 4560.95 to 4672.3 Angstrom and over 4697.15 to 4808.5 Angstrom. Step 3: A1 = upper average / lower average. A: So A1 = 1.1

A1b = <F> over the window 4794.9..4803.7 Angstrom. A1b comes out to 87.7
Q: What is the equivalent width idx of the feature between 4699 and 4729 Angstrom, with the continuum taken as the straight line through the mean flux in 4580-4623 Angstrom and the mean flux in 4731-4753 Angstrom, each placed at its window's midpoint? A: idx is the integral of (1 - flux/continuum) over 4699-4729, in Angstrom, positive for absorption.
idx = 0.7 Angstrom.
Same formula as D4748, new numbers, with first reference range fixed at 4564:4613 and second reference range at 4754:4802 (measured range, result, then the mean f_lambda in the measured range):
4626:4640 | -0.005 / 86.1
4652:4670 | 0.012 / 85.1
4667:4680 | -0.019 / 87.8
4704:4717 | -0.010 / 87.7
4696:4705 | 0.030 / 84.3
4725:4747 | -0.025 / 89.2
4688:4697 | -0.004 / 86.9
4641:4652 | 0.015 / 84.7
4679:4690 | -0.031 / 89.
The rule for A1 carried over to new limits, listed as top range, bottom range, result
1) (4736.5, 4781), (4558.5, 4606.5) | 1.11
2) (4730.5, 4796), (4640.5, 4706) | 1.07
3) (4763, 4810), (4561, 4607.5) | 1.13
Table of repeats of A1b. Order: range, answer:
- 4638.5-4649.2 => 84.8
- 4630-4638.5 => 85.5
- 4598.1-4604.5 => 83.8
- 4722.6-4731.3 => 88.8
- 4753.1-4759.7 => 84.9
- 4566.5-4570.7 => 87.2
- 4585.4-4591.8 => 85.4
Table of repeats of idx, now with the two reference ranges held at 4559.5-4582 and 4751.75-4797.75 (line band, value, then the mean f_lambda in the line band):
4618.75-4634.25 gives -0.2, 87.6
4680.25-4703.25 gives 0.1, 86.7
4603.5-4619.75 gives 0.3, 84.6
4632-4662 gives 0.5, 85.1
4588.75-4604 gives 0.3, 84.5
